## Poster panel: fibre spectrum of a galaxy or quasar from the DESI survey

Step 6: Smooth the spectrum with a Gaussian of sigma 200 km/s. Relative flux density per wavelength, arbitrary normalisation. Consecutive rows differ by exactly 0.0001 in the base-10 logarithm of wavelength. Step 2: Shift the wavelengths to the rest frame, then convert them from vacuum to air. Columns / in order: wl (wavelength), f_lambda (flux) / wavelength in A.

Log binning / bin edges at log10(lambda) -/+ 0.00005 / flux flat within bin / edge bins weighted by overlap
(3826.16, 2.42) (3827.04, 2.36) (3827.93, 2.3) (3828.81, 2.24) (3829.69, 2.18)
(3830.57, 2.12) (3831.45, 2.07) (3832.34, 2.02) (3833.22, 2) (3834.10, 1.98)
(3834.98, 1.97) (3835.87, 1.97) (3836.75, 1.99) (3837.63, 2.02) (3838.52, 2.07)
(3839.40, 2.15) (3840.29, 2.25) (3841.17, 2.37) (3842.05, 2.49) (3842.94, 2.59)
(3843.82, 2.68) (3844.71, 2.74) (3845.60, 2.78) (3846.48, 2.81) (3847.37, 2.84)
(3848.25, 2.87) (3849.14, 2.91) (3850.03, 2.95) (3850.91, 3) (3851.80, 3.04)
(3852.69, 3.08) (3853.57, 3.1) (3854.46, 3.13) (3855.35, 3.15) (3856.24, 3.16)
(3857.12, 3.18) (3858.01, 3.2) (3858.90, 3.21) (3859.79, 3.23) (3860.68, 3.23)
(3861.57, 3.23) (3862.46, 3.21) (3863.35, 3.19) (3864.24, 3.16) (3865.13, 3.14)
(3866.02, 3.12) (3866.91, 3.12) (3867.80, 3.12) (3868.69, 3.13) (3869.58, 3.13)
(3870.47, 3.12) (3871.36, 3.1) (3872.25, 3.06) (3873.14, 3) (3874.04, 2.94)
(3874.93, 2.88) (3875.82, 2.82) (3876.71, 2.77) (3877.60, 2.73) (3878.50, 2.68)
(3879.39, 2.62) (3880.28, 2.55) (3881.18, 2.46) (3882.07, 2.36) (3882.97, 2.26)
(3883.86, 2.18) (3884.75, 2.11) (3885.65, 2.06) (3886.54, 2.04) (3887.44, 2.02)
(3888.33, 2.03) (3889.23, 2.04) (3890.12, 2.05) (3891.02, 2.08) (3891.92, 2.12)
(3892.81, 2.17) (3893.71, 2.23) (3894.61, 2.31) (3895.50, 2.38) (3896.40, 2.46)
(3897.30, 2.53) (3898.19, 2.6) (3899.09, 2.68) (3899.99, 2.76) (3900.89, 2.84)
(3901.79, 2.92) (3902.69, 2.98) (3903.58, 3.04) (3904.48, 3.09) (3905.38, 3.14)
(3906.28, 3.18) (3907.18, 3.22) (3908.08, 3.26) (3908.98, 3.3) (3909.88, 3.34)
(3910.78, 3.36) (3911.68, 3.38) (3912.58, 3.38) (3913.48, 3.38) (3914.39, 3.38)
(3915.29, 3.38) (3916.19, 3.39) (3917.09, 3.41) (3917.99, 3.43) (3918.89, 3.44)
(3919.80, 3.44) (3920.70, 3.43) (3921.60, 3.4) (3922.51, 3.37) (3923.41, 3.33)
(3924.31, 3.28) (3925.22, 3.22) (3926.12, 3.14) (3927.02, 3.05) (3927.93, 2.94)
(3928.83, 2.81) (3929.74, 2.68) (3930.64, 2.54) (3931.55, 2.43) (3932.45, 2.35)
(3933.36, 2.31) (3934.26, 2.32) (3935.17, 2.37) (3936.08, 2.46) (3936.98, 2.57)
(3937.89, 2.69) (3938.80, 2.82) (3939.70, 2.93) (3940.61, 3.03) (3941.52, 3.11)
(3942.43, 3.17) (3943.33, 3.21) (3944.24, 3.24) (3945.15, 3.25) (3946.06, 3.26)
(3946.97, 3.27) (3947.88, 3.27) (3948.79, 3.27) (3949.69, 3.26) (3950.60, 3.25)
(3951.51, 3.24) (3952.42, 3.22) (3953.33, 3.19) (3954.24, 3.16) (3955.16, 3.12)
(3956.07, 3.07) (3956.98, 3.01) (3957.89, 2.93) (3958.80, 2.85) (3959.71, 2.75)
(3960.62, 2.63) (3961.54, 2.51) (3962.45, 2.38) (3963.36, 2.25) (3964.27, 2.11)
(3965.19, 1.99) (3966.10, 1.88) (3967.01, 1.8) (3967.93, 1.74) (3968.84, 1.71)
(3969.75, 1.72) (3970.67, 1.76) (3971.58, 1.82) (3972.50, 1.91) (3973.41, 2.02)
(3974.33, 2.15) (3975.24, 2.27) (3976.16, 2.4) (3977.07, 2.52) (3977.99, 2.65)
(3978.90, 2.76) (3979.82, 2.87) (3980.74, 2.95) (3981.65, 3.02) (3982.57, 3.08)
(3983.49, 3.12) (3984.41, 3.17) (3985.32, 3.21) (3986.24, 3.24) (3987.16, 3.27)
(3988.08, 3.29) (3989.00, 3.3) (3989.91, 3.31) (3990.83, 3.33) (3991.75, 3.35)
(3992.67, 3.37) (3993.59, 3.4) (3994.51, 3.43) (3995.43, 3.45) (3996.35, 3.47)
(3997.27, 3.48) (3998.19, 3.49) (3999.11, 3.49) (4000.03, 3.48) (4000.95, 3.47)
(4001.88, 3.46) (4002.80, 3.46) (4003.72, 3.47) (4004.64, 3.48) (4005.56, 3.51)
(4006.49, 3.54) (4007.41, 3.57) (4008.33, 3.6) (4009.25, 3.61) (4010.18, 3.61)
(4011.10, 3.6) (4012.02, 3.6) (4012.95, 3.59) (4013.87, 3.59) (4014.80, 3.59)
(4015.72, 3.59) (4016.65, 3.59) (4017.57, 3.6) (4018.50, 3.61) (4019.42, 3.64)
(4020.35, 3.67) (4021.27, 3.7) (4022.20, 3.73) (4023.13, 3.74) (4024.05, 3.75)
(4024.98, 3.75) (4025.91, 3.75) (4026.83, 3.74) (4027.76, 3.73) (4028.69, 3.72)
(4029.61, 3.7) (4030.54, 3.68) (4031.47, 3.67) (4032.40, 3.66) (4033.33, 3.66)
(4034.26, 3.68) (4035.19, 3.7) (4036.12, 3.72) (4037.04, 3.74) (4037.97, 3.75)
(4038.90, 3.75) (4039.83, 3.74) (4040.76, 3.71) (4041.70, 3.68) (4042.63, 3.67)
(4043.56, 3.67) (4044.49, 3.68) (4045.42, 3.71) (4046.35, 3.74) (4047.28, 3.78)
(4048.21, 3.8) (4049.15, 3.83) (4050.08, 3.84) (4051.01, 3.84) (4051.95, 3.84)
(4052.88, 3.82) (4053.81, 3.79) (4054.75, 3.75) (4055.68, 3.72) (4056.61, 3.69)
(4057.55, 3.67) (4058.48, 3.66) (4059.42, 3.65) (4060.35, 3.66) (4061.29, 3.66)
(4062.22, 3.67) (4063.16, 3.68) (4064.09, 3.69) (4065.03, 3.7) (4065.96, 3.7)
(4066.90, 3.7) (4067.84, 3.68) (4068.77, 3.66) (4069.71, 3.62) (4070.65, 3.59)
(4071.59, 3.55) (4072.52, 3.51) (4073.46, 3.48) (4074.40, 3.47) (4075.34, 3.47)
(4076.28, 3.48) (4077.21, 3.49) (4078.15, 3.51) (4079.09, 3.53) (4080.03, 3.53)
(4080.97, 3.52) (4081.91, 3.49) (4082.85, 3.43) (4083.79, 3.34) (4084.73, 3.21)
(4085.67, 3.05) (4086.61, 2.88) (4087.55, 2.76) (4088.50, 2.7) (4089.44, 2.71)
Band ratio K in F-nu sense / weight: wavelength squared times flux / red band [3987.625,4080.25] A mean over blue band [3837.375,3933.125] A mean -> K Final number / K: 1.4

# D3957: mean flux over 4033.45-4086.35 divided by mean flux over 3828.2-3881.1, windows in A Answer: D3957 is 1.32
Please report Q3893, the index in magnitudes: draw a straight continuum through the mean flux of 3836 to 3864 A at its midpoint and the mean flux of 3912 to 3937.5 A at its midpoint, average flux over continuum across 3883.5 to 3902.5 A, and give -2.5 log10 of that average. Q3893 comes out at 0.26 mag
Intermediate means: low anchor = 2.83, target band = 2.32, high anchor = 3.02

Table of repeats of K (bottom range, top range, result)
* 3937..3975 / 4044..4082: 1.44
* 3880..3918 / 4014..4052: 1.46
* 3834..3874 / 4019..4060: 1.43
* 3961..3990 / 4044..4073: 1.55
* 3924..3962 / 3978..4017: 1.18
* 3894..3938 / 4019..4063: 1.33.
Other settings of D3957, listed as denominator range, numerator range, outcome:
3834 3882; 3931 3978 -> 0.93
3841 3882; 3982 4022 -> 1.17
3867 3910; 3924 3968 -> 1.05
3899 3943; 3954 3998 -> 0.90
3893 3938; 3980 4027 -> 1.17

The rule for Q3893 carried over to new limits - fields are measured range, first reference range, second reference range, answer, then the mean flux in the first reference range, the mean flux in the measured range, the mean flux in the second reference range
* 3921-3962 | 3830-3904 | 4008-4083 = 0.04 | 2.65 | 2.96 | 3.66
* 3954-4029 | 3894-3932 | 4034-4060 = 0.13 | 3.07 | 3.09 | 3.74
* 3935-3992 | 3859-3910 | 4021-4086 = 0.15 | 2.74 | 2.77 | 3.65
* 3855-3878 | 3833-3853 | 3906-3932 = -0.14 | 2.5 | 3.09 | 3.22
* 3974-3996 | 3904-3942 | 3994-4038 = 0.13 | 3.06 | 3.05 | 3.61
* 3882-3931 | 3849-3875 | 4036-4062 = 0.15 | 3.11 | 2.85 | 3.73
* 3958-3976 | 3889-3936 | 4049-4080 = 0.43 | 2.91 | 2.14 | 3.65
